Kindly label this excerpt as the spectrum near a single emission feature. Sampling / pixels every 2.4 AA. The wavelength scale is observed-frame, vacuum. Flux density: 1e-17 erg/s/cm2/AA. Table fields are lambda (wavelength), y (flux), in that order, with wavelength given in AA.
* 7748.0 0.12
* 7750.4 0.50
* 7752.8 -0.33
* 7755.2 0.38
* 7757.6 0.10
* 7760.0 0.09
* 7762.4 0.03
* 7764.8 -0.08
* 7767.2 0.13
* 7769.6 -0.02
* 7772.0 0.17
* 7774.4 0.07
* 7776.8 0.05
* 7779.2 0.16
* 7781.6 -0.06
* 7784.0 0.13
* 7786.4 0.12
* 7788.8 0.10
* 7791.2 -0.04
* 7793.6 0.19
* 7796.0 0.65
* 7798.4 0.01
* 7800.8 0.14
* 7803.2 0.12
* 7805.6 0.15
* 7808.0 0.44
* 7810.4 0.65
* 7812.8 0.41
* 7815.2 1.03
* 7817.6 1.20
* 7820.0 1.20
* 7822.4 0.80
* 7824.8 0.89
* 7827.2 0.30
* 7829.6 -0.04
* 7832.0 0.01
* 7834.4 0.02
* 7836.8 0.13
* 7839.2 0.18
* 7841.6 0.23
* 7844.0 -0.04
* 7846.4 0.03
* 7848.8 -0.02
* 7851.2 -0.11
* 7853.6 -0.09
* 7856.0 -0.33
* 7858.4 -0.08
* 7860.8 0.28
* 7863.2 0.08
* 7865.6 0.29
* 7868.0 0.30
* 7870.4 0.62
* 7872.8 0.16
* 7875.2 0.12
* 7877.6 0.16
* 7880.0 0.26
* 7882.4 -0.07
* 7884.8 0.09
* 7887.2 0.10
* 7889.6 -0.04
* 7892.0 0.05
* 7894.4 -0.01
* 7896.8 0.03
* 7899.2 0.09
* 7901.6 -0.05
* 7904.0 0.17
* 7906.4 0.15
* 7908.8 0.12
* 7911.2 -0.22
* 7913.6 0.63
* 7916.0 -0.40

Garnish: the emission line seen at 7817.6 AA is [O II] 3727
